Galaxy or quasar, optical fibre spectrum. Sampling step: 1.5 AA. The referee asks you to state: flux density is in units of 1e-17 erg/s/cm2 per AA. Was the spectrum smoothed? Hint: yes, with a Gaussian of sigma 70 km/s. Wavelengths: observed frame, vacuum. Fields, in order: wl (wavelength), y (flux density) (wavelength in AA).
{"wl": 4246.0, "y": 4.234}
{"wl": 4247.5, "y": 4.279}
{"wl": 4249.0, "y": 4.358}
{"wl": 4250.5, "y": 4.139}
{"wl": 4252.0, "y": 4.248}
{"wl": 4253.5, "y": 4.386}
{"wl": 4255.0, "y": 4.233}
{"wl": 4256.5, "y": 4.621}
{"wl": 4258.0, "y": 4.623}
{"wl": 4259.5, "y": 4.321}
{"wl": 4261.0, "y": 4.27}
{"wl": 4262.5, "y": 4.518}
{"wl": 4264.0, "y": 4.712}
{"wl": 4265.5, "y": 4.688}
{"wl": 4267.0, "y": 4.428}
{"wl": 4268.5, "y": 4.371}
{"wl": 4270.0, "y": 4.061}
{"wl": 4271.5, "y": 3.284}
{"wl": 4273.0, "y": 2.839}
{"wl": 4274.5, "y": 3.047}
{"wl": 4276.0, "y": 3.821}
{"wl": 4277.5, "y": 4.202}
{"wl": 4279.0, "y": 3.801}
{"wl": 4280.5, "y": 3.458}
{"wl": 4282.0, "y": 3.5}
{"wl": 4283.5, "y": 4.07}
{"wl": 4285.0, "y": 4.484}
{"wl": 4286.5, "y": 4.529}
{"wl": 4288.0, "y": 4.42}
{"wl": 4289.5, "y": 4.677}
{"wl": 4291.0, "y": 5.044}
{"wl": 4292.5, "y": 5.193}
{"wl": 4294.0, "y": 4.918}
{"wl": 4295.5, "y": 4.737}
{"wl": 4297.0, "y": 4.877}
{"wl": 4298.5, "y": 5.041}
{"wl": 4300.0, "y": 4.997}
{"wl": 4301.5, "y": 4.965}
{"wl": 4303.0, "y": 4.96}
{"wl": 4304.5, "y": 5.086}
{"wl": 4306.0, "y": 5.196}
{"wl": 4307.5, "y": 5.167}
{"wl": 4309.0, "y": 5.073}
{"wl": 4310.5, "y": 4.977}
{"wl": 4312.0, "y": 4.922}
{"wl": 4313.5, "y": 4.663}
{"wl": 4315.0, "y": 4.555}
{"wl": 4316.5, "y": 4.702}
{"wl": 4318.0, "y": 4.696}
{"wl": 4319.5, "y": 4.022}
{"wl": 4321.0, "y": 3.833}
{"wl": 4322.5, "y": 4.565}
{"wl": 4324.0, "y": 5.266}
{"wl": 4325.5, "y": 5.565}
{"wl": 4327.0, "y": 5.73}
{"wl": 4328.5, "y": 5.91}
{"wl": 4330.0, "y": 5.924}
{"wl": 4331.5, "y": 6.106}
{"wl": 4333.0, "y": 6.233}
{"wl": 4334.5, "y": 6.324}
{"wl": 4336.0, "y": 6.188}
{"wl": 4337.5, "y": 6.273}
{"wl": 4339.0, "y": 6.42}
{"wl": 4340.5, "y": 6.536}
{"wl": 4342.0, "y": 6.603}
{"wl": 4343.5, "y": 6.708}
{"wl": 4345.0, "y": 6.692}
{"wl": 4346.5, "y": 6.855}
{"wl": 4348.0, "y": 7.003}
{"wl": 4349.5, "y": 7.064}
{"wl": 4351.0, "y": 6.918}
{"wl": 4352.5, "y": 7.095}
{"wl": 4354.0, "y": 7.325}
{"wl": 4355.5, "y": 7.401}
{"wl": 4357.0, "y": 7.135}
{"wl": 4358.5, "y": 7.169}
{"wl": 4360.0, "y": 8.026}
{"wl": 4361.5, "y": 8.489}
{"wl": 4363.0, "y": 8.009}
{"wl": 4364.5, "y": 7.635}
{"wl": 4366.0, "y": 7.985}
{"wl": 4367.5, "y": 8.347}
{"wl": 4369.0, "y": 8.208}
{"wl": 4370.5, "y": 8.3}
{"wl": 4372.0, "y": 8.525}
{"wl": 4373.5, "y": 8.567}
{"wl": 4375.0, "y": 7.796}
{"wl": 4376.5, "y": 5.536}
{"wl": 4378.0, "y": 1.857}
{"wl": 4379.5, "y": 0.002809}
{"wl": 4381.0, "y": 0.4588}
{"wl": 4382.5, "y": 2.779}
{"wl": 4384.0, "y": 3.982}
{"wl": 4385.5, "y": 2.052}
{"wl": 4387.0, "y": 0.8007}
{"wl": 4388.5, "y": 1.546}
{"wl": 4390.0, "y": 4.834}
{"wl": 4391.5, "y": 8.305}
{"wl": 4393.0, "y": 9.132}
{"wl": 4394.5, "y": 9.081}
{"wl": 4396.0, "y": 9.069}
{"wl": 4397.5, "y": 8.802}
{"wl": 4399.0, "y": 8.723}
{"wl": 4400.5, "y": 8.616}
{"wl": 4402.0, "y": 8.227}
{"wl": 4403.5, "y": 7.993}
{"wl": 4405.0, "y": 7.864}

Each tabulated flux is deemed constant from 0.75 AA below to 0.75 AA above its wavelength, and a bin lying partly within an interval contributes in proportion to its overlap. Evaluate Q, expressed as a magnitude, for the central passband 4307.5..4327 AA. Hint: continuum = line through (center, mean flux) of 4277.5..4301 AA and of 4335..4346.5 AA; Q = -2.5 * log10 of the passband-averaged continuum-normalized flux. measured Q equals 0.17 mag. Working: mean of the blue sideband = 4.51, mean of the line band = 4.79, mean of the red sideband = 6.51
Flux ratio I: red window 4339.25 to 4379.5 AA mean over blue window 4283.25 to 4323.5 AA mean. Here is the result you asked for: 1.5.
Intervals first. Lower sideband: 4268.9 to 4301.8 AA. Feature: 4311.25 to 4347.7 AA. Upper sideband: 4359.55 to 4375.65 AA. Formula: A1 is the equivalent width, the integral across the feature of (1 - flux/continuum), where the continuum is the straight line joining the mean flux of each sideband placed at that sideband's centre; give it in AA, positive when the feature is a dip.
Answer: 4.23 AA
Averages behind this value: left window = 4.26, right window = 8.18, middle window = 5.65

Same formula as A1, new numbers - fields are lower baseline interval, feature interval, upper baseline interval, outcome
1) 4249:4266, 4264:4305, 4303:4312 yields 3.7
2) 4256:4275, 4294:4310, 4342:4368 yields 1.3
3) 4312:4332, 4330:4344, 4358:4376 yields -0.7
